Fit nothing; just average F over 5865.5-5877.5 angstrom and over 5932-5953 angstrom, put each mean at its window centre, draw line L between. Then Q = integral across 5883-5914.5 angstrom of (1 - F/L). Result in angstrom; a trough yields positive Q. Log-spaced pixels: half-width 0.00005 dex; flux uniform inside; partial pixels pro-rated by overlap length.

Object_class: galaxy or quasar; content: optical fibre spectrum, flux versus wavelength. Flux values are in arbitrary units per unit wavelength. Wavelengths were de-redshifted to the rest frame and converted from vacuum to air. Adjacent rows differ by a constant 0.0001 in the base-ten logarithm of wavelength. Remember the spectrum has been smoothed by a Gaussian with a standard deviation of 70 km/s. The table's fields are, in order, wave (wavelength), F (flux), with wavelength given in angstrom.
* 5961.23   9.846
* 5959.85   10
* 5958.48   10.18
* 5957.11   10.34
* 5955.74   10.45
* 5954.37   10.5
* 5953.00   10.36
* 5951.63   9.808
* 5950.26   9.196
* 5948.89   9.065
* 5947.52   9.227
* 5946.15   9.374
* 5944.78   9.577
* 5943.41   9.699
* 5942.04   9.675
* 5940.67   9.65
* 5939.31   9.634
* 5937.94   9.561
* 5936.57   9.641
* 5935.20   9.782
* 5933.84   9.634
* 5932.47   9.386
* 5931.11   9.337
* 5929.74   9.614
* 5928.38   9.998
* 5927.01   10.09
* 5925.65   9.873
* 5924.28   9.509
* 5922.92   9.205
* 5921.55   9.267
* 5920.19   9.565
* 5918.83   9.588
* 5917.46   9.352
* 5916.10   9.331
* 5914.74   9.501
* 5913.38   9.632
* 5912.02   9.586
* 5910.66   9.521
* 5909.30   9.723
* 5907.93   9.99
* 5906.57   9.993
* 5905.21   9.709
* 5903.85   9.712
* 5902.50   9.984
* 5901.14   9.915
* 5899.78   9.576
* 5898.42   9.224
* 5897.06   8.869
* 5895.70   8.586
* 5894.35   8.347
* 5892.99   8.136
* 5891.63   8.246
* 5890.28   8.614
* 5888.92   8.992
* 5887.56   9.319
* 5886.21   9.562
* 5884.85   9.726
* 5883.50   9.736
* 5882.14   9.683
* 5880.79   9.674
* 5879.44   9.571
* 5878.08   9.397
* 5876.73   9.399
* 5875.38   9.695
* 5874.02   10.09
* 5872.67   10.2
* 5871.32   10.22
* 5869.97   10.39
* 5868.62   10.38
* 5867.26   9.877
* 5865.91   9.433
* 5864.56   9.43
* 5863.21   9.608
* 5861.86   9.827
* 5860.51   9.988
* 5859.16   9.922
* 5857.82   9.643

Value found 1.5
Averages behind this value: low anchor 9.97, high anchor 9.55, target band 9.34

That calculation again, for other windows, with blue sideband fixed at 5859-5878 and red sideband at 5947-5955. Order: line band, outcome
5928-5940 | 0.15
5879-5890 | 0.38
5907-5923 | 0.38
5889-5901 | 1.28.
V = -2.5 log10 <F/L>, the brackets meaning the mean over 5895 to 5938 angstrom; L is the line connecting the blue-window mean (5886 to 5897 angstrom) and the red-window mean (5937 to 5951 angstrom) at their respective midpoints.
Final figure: -0.06 mag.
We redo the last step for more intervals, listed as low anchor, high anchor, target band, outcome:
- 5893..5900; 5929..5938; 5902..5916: -0.08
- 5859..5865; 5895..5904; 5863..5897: 0.02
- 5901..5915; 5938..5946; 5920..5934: 0.01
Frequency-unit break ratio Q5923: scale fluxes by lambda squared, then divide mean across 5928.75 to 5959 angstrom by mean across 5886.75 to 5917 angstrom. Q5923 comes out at 1.06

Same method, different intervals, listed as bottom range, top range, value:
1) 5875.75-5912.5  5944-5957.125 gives 1.06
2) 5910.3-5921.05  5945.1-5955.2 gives 1.03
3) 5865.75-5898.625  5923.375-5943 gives 1.04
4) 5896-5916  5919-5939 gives 1.01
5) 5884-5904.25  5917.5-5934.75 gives 1.06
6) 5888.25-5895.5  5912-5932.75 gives 1.14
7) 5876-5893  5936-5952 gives 1.04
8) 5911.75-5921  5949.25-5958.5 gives 1.07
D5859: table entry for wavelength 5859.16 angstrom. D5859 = 9.922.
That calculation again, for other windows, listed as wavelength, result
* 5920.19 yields 9.565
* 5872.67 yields 10.2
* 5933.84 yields 9.634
